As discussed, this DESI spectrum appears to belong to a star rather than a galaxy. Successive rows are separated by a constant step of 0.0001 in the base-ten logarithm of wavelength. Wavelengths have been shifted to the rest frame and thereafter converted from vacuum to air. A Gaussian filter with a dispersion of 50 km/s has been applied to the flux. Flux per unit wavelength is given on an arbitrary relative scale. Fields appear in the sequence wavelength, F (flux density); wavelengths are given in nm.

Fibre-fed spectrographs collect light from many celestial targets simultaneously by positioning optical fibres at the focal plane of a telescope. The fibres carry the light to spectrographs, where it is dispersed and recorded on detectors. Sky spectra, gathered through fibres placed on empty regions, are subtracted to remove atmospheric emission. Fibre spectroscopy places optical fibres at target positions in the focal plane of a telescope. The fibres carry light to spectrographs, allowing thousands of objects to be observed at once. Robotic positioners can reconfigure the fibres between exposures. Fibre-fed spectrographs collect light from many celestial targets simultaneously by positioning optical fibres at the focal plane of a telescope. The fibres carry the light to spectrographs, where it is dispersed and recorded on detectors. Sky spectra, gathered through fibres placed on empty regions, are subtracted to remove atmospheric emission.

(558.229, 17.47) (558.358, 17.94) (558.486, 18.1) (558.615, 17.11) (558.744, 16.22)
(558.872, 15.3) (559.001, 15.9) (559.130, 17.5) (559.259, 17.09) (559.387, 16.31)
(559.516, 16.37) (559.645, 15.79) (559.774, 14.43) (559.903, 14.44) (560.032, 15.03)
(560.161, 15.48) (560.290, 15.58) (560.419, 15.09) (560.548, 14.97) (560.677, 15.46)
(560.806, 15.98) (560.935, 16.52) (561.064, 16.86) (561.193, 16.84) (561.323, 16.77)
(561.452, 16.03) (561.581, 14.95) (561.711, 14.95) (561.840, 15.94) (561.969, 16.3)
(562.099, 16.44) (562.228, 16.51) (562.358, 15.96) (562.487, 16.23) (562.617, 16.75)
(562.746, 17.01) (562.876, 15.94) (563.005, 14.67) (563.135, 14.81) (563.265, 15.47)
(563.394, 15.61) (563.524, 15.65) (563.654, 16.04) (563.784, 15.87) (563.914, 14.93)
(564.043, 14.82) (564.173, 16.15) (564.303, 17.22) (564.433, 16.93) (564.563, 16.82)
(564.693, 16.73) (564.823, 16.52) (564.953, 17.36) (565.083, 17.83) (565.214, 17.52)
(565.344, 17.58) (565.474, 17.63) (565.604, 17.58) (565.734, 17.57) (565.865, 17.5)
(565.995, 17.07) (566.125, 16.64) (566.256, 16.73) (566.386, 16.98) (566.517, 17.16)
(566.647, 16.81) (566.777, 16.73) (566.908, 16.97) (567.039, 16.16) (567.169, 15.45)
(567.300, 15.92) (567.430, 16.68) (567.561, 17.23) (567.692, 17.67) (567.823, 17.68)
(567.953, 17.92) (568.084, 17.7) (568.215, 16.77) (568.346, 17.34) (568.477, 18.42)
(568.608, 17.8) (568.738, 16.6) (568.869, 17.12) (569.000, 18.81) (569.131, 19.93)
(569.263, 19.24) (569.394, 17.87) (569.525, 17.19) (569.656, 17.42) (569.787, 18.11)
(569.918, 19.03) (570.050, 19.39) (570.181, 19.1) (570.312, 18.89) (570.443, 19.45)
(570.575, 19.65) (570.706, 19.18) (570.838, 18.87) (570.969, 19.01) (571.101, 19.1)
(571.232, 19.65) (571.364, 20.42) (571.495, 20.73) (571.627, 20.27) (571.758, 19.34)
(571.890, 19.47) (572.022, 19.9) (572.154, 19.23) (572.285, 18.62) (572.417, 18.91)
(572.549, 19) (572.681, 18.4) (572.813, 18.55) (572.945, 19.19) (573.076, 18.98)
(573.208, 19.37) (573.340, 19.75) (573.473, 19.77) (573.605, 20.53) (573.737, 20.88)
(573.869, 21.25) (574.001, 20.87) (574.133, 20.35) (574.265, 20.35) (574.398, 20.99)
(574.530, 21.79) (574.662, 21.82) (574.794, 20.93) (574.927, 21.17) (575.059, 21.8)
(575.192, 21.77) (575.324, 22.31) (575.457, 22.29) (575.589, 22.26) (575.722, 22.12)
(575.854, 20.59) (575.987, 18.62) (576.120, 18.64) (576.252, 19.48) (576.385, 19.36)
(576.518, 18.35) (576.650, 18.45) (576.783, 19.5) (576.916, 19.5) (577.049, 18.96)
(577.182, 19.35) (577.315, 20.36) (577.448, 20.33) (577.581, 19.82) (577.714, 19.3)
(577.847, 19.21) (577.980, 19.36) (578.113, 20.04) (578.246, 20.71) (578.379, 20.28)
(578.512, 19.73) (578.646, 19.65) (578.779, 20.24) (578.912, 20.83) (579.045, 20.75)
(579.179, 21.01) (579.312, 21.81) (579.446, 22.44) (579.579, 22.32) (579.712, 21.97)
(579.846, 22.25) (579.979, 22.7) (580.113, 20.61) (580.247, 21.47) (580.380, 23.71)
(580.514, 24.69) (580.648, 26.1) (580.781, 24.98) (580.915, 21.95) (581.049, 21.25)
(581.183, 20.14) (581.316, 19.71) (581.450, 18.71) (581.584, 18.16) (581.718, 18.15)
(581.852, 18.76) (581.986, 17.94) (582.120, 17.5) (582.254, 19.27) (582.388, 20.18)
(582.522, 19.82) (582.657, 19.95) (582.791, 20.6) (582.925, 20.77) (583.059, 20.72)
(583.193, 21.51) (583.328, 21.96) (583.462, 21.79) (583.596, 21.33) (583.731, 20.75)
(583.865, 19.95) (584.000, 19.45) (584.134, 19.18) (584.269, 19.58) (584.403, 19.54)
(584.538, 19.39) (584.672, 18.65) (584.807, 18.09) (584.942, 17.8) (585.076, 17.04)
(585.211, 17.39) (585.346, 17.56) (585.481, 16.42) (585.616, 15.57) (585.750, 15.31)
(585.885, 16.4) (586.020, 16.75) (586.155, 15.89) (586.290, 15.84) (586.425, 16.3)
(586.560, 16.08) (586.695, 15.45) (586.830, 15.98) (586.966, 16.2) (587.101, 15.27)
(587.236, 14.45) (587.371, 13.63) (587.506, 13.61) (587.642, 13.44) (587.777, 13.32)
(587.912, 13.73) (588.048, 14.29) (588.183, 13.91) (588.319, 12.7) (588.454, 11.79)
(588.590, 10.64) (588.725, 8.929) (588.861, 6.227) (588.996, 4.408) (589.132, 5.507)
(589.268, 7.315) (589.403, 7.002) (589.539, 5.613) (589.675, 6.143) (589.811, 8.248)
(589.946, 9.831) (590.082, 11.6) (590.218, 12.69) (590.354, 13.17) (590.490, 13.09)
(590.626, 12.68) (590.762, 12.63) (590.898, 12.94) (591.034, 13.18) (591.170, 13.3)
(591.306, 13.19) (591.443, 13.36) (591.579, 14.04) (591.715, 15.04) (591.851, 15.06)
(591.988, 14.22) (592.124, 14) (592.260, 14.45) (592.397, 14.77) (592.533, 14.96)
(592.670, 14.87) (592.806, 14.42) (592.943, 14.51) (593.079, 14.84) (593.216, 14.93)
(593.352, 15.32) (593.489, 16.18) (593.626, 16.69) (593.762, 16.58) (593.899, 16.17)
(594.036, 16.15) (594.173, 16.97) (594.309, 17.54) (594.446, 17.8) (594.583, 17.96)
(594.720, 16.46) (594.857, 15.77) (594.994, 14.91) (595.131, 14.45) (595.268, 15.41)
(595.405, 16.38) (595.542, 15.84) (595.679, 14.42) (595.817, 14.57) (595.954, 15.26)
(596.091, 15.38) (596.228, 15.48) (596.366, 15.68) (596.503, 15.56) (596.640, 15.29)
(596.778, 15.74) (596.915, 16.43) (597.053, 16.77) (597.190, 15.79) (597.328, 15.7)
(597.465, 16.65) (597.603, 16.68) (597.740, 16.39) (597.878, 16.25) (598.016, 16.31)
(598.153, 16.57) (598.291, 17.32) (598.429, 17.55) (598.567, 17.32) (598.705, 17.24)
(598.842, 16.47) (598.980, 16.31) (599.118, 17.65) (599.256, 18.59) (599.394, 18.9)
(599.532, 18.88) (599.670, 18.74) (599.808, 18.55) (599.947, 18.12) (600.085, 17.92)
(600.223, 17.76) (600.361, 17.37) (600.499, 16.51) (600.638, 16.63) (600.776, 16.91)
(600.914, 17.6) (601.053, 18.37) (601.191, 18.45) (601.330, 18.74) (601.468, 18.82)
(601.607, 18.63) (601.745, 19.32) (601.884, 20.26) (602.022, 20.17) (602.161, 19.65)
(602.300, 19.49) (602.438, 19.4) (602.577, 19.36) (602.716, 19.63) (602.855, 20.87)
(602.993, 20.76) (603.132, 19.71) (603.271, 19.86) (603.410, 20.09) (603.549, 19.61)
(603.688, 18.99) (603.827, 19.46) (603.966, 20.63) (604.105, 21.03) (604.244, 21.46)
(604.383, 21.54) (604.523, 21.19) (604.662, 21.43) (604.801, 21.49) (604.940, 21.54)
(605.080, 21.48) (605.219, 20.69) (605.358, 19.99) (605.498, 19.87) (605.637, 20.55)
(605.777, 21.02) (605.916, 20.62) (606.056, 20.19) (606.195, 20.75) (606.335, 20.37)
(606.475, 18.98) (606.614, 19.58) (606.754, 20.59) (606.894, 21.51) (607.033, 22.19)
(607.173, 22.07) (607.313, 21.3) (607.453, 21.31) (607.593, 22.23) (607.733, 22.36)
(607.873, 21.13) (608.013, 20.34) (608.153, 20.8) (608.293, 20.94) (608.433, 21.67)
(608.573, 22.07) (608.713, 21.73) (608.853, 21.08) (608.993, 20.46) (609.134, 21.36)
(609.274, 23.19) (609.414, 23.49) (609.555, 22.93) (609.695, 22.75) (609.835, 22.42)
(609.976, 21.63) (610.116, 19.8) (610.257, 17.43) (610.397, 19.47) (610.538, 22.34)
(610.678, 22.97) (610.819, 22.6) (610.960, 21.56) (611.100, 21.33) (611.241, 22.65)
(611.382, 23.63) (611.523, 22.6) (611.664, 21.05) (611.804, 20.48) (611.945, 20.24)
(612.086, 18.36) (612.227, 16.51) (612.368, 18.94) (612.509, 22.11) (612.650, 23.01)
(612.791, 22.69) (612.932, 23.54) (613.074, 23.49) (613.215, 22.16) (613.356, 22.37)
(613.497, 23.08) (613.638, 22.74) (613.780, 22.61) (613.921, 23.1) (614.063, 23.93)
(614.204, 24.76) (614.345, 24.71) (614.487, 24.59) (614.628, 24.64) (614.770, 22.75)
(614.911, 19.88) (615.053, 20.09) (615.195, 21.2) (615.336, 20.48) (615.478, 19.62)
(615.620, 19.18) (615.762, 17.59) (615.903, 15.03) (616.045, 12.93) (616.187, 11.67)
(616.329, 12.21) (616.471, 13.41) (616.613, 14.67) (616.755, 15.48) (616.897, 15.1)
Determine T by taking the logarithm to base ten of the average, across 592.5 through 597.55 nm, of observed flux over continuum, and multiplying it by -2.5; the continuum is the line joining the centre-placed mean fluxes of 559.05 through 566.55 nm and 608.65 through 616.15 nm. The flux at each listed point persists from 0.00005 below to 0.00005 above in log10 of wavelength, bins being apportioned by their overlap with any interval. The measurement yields 0.234 mag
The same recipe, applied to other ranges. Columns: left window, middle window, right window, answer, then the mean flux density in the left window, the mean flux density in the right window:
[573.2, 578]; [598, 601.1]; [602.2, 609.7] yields 0.182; 20.3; 20.9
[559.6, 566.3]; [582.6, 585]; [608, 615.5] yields -0.083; 16.2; 21.8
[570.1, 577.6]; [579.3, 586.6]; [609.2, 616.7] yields 0.024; 20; 20.8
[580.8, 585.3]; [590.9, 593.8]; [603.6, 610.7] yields 0.353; 19.7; 21.1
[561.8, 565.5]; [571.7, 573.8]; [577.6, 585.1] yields -0.052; 16.3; 20.5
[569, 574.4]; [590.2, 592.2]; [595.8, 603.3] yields 0.320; 19.4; 17.7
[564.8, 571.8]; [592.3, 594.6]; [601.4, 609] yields 0.239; 18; 20.6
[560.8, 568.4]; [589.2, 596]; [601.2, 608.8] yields 0.355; 16.6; 20.5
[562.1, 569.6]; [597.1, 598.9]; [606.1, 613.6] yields 0.210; 16.9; 21.4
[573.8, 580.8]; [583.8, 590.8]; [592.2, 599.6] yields 0.310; 20.9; 16.1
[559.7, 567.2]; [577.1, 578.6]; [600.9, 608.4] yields -0.125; 16.2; 20.4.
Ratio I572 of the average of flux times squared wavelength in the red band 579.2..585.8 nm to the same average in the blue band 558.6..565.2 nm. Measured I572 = 1.4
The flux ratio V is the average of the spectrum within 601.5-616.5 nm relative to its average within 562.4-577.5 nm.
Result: 1.13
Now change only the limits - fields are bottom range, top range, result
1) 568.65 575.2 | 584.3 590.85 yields 0.69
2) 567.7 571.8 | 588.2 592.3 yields 0.60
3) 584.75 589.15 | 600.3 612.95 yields 1.45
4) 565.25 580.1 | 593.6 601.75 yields 0.87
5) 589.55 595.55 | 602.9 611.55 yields 1.48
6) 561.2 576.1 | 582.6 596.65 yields 0.83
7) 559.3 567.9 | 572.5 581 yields 1.27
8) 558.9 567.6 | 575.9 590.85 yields 1.07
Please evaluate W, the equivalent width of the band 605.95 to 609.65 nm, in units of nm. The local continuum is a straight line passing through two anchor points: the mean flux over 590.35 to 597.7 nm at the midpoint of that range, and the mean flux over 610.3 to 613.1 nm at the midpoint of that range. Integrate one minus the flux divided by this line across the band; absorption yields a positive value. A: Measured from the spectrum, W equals -0.24 nm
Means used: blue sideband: 15.2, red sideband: 21.4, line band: 21.3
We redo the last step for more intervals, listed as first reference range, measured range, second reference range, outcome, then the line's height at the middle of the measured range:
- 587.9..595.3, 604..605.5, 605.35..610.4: -0.12 nm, 19.6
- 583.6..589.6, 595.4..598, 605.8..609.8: 0.30 nm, 17.9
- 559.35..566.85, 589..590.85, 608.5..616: 0.93 nm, 19.1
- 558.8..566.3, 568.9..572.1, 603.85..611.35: -0.38 nm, 17.1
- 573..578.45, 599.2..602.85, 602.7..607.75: 0.36 nm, 20.7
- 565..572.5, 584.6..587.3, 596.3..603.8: 0.24 nm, 18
